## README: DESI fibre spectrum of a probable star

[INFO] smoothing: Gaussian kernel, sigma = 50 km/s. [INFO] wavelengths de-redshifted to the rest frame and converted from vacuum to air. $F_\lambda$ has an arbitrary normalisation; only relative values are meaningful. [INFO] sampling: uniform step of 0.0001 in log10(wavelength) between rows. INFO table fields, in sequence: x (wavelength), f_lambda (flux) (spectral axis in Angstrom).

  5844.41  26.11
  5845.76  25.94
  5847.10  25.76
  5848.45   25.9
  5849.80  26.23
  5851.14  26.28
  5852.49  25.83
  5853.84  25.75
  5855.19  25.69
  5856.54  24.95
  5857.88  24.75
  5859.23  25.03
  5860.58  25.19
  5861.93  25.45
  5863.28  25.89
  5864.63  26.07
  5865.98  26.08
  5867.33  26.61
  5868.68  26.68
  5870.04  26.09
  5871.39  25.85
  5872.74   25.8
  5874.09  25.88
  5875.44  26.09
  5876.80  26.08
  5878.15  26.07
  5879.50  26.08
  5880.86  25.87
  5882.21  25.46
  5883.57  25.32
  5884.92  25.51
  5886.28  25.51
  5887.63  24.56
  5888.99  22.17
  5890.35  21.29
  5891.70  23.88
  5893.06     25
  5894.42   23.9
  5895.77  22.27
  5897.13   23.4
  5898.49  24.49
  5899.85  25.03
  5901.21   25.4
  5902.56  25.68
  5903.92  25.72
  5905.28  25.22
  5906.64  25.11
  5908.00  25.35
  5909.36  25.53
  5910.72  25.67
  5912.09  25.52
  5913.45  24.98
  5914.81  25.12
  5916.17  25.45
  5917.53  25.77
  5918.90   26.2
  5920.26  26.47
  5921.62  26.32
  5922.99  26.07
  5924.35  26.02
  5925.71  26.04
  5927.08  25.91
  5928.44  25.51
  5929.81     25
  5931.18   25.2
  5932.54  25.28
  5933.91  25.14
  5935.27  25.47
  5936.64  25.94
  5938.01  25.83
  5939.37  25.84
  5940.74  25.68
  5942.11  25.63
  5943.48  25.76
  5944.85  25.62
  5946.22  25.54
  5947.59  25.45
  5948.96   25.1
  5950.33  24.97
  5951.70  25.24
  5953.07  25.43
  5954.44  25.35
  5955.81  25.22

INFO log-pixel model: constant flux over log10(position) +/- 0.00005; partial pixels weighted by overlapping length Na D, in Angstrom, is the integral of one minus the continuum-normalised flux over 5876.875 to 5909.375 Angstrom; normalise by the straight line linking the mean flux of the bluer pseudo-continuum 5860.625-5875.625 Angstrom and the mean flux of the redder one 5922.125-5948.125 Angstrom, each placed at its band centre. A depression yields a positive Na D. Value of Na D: 1.4 Angstrom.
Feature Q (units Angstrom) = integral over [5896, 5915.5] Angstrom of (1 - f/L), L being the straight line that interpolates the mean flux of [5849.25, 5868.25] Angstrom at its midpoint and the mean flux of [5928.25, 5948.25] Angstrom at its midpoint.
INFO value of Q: 0.4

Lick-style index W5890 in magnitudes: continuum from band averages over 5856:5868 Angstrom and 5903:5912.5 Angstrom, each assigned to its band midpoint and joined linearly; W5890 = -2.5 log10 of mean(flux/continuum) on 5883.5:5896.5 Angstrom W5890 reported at 0.07 mag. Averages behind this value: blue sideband 25.6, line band 23.9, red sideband 25.4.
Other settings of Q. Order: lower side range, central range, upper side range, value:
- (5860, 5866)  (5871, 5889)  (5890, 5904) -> -0.4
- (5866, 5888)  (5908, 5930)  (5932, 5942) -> 0.0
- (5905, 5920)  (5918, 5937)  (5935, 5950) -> -0.2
